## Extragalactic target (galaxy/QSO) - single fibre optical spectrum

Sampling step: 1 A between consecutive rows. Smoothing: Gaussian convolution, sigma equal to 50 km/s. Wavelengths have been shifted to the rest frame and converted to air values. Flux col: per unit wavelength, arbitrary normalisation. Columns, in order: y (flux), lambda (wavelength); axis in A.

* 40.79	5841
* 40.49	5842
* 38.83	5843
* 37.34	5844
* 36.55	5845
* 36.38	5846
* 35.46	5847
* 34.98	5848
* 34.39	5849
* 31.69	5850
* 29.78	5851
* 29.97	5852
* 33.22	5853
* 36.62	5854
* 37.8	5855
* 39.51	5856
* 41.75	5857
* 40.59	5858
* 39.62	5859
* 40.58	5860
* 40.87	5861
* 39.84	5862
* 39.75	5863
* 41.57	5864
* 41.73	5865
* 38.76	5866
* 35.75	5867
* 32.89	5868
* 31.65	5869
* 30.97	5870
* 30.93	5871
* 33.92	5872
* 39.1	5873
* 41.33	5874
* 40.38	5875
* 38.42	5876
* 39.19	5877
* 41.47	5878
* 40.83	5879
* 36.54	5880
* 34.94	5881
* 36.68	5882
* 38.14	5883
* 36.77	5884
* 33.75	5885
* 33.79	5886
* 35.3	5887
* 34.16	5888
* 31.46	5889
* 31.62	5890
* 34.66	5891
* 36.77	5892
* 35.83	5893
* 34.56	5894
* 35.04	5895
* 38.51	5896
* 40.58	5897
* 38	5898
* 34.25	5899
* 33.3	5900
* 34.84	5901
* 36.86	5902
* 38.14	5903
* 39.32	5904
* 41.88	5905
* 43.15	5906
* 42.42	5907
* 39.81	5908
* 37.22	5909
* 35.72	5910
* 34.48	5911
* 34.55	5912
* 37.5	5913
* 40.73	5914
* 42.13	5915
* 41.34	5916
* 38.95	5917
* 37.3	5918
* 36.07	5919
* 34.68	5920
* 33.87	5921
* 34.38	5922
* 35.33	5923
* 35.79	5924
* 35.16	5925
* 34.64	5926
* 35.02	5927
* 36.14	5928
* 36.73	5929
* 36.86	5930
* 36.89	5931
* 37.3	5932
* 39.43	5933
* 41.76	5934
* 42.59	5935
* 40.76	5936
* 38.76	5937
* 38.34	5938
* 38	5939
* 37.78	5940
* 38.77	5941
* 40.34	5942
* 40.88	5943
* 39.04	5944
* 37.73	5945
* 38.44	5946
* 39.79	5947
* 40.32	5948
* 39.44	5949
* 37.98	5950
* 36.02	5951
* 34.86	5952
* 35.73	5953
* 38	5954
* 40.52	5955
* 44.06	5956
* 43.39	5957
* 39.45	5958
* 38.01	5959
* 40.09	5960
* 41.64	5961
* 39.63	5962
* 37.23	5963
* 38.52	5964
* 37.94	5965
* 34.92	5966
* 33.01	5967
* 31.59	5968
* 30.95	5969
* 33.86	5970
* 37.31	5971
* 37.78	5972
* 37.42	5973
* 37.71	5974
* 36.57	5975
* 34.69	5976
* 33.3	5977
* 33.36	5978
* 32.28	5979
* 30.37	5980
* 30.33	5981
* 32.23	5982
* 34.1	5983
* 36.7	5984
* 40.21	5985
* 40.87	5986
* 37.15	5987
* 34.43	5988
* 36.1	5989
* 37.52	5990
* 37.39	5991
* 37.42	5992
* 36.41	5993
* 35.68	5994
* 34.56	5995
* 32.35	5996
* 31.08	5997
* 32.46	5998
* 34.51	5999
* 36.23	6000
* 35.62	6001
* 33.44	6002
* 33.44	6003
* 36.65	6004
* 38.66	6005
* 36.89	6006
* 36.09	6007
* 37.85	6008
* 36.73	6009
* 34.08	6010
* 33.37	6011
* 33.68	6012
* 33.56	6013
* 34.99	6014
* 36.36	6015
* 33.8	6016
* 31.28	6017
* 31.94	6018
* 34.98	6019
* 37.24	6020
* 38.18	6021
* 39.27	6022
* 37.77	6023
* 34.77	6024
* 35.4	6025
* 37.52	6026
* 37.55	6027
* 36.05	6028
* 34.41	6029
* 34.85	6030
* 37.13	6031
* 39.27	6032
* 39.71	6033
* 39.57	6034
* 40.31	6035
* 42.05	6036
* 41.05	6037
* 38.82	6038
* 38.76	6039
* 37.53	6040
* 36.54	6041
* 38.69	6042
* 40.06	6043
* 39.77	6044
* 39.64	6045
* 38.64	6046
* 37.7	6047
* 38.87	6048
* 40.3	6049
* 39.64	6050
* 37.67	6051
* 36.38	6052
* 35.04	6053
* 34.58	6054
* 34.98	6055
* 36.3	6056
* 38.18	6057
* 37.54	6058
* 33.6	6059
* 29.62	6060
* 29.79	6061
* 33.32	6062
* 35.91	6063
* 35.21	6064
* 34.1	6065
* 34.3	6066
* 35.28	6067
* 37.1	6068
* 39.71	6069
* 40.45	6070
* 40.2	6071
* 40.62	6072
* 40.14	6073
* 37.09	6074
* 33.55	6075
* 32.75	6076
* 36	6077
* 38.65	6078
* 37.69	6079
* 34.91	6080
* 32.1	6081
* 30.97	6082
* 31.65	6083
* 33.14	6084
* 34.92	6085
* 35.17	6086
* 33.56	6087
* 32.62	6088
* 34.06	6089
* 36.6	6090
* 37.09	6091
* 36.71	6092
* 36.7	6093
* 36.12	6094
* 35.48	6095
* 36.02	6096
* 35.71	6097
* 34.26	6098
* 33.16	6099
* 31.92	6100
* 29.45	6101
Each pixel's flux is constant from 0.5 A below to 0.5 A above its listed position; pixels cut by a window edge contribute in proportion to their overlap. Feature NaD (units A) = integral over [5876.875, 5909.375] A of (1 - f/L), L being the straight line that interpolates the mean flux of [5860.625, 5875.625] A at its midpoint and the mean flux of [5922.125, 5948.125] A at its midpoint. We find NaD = 0.6 A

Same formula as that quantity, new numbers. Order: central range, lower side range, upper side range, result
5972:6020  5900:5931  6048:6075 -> 2.2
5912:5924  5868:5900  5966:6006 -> -0.5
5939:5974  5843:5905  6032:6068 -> -1.1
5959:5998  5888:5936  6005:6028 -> 0.6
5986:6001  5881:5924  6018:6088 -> 0.5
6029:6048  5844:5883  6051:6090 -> -1.7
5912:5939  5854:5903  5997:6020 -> -1.0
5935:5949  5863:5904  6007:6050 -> -1.0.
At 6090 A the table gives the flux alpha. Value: 36.6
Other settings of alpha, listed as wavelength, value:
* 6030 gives 34.85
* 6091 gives 37.09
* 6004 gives 36.65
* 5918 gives 37.3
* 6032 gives 39.27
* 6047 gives 37.7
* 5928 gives 36.14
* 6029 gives 34.41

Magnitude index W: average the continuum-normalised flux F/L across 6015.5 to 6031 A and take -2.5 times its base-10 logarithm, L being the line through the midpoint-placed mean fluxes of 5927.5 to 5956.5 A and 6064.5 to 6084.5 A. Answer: 0.040 mag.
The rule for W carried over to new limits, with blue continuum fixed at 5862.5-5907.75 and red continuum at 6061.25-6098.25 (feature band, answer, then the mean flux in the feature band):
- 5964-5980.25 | 0.05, 34.8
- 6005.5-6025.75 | 0.02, 35.4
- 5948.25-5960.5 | -0.07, 39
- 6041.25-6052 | -0.09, 38.9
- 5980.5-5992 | 0.00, 36.2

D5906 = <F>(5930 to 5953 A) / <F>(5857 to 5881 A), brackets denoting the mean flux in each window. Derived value 1.0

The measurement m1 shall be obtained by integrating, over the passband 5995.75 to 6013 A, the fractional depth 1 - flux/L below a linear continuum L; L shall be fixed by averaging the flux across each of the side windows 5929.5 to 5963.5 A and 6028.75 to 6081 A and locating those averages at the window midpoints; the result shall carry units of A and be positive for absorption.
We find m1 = 1.44 A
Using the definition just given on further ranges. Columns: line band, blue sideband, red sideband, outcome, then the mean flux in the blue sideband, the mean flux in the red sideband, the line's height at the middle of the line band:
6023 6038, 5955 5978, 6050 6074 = -0.55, 37.2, 36.2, 36.5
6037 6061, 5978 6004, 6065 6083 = -0.90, 34.9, 36.4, 35.9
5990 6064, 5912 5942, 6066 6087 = 0.47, 37.7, 36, 36.6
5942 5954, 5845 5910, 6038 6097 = -0.54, 36.9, 36.2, 36.6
